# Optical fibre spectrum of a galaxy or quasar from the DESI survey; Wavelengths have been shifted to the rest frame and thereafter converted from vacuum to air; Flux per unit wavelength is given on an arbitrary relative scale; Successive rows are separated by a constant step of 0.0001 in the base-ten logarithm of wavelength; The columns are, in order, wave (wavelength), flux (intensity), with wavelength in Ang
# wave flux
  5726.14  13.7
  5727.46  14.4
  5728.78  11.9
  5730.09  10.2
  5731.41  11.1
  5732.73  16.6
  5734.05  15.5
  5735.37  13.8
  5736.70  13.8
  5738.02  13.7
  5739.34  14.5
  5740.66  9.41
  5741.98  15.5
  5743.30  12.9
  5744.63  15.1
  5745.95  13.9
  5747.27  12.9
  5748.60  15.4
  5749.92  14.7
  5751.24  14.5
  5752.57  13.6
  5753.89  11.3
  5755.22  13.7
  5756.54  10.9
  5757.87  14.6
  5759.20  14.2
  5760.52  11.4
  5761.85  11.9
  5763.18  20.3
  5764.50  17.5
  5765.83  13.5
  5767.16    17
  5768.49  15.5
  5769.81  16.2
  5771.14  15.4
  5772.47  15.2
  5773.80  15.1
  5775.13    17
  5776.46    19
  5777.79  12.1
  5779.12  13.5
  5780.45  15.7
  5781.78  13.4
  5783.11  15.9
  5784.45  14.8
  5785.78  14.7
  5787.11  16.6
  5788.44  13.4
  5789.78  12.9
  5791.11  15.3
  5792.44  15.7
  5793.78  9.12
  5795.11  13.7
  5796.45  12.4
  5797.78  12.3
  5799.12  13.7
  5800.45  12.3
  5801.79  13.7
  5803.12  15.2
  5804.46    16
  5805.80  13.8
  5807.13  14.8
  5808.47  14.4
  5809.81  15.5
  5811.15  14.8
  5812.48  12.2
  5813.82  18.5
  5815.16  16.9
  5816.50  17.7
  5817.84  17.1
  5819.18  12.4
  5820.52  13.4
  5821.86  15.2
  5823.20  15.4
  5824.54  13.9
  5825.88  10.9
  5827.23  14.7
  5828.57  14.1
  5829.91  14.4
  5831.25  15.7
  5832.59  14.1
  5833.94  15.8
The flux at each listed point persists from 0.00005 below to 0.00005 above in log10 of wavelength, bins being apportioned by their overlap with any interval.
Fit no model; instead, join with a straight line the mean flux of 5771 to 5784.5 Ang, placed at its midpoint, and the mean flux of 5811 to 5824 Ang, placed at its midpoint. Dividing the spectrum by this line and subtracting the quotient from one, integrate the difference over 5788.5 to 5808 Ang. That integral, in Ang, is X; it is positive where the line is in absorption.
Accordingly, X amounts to 2.1 Ang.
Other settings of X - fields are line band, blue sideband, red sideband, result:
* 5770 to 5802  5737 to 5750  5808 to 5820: 1.00 Ang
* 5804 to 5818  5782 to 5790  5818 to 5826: -1.35 Ang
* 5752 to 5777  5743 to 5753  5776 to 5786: -0.68 Ang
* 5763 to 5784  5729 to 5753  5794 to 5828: -2.47 Ang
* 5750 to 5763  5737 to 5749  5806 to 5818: 0.74 Ang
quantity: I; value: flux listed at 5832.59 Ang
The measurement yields 14.1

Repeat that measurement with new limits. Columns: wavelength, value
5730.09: 10.2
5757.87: 14.6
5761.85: 11.9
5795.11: 13.7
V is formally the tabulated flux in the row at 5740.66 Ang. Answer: 9.41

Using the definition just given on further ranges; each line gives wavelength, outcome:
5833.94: 15.8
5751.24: 14.5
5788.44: 13.4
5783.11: 15.9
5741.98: 15.5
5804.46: 16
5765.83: 13.5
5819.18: 12.4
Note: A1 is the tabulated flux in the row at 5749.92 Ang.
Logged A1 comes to 14.7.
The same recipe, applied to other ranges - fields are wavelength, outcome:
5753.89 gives 11.3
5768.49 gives 15.5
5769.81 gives 16.2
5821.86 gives 15.2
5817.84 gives 17.1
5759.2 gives 14.2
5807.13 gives 14.8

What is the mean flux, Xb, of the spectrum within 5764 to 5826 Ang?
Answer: 14.7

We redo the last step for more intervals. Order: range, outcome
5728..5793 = 14.3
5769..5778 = 15.9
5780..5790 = 14.7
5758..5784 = 15.2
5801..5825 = 15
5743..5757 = 13.6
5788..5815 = 14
